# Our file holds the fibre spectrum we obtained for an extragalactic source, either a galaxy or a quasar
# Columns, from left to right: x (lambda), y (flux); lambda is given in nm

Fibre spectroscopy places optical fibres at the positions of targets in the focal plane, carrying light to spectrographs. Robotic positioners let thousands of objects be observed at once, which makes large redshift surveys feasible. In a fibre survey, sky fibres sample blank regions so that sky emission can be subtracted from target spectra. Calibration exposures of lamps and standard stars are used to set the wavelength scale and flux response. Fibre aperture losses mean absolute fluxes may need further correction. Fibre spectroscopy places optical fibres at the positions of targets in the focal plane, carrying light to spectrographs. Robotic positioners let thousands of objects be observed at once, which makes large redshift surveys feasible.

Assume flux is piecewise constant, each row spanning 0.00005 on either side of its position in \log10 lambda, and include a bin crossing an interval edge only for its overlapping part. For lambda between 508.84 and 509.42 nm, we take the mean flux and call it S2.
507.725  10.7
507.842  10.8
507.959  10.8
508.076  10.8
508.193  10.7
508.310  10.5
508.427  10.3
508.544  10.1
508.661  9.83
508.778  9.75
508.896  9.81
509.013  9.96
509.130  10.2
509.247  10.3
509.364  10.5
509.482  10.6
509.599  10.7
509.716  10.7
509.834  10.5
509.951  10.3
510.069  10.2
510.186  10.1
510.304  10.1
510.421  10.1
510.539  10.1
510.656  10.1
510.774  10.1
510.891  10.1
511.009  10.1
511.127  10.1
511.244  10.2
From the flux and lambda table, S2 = 10.2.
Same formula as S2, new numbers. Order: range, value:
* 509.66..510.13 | 10.4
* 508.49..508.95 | 9.86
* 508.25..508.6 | 10.3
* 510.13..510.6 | 10.1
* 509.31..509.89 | 10.6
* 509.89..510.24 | 10.2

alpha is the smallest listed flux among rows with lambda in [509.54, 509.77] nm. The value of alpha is 10.7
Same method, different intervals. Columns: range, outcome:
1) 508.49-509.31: 9.75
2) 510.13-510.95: 10.1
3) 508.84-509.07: 9.81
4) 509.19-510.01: 10.3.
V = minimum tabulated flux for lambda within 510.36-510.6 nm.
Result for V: 10.1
